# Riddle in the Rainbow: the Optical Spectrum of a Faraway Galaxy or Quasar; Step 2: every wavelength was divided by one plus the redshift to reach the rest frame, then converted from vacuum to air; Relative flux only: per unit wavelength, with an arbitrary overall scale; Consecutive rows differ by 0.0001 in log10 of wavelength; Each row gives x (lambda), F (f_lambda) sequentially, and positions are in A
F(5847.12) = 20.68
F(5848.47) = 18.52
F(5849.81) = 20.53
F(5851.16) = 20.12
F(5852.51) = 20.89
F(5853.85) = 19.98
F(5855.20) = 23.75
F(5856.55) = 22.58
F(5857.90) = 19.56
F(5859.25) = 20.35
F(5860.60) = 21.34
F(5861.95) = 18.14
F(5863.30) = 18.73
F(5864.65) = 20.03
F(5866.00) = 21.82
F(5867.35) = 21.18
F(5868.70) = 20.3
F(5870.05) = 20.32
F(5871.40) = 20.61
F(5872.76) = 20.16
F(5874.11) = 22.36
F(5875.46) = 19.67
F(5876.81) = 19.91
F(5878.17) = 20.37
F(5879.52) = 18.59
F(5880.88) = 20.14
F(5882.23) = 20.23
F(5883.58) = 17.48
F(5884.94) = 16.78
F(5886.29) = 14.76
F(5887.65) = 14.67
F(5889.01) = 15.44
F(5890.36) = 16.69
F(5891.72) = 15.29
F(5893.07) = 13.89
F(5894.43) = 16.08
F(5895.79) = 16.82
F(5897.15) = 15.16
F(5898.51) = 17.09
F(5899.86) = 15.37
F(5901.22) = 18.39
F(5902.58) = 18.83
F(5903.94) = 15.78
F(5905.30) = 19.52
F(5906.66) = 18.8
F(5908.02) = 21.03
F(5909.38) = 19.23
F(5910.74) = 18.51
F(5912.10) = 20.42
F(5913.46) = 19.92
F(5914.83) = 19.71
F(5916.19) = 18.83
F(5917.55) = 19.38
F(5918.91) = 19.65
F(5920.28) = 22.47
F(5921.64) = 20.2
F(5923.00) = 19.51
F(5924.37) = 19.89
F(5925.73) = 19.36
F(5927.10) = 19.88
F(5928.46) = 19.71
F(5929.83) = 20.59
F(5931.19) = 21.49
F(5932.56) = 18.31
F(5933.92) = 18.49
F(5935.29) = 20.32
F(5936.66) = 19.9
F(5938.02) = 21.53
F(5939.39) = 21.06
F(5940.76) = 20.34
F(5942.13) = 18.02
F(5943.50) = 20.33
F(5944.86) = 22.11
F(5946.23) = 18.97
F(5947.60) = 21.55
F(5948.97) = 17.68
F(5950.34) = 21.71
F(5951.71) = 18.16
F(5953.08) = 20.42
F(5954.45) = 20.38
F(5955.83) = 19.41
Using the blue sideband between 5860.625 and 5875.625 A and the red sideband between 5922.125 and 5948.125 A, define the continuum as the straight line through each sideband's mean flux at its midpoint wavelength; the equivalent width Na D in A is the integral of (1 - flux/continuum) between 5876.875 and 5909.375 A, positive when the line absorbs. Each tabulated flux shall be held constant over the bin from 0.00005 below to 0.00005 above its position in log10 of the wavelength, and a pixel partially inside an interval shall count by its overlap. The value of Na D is 4.6 A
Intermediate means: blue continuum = 20.4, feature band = 17.4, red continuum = 20.1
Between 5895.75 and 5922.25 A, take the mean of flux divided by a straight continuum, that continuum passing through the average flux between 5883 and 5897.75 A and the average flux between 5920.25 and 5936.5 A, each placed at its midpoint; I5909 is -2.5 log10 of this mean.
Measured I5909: -0.06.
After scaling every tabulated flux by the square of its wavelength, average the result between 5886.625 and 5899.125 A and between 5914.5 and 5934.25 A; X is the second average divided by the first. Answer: 1.3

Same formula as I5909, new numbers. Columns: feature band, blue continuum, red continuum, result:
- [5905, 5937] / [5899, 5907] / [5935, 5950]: -0.05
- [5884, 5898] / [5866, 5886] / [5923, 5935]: 0.26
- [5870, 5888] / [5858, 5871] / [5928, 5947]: 0.06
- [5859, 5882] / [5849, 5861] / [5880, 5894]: -0.08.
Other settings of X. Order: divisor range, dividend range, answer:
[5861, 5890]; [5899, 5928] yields 1.02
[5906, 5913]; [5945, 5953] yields 1.02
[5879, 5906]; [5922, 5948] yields 1.21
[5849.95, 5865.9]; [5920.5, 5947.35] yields 1.00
